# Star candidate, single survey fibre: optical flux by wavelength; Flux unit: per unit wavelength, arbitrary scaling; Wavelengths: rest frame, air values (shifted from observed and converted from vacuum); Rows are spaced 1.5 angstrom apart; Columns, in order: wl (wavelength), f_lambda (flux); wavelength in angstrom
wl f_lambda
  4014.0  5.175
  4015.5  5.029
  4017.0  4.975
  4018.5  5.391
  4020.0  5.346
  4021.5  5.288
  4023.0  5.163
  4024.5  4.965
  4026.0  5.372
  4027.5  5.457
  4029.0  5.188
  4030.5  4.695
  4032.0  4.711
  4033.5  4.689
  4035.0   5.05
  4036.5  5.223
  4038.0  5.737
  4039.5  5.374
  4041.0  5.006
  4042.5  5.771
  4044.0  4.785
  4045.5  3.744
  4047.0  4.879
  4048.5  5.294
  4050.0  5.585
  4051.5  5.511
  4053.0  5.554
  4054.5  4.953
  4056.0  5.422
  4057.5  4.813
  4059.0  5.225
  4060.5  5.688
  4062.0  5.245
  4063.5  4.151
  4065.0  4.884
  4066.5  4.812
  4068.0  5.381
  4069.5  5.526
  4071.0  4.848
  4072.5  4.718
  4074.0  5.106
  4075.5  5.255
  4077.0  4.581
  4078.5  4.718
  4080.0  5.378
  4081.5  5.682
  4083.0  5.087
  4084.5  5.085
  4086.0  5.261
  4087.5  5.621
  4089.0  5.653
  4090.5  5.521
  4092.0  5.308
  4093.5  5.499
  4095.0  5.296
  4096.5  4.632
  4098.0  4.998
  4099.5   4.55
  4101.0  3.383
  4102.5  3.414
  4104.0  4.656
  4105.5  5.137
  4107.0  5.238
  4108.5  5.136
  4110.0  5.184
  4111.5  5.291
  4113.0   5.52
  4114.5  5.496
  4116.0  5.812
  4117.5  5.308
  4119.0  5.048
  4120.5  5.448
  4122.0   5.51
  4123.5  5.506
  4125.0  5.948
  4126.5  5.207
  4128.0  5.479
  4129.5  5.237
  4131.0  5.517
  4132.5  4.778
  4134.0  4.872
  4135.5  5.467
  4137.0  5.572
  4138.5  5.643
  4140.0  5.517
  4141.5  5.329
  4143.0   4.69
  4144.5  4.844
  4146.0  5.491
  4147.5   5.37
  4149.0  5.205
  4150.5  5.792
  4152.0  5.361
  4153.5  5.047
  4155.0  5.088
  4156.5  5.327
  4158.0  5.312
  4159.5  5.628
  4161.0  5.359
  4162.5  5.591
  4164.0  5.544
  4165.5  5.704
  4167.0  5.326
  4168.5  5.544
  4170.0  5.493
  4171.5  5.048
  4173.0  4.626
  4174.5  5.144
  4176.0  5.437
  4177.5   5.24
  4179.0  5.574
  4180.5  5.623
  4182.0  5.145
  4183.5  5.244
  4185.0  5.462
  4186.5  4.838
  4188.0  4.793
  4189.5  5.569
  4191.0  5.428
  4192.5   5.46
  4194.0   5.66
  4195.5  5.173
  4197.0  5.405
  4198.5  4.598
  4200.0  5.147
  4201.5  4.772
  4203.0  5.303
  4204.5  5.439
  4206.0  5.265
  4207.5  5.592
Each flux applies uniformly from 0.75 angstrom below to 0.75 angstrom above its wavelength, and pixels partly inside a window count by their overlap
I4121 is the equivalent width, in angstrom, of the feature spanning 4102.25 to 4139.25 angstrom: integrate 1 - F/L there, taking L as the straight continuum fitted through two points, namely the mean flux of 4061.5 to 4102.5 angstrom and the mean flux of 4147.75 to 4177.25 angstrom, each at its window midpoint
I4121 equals -0.78 angstrom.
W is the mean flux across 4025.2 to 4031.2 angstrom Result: 5.18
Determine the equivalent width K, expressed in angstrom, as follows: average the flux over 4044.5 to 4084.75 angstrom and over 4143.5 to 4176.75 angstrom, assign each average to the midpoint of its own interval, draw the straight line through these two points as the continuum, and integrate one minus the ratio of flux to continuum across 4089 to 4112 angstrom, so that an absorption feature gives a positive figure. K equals 1.2 angstrom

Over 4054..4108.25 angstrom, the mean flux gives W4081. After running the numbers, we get 5.02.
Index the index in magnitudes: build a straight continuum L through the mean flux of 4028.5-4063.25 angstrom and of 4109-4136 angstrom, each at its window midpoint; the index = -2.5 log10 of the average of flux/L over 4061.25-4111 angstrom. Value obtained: 0.05 mag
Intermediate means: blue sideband 5.12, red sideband 5.37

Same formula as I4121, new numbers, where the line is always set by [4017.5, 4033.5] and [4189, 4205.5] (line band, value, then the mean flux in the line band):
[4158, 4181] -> -0.6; 5.39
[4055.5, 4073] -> 0.3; 5.06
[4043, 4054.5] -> 0.2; 5.06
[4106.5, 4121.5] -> -0.4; 5.35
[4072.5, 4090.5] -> -0.1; 5.21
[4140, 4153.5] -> -0.1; 5.26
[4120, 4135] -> -0.4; 5.35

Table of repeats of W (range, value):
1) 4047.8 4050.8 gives 5.44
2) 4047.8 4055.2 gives 5.38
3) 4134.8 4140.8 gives 5.55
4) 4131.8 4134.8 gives 4.84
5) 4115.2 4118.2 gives 5.56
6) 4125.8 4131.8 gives 5.36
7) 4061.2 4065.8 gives 4.77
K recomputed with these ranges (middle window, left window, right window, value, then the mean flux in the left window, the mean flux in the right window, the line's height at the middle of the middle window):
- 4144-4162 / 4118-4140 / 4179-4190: 0.0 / 5.38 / 5.25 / 5.32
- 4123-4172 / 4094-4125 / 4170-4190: -2.1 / 5.05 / 5.22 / 5.14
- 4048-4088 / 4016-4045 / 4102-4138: 0.3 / 5.15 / 5.26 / 5.2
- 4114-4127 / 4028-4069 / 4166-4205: -0.8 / 5.09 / 5.25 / 5.18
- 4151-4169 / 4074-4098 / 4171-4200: -0.6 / 5.23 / 5.23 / 5.23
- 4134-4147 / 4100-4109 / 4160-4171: -0.5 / 4.48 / 5.5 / 5.08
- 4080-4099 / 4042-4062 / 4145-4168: -0.2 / 5.17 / 5.4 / 5.25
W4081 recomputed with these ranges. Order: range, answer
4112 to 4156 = 5.35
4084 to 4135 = 5.17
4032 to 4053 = 5.13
